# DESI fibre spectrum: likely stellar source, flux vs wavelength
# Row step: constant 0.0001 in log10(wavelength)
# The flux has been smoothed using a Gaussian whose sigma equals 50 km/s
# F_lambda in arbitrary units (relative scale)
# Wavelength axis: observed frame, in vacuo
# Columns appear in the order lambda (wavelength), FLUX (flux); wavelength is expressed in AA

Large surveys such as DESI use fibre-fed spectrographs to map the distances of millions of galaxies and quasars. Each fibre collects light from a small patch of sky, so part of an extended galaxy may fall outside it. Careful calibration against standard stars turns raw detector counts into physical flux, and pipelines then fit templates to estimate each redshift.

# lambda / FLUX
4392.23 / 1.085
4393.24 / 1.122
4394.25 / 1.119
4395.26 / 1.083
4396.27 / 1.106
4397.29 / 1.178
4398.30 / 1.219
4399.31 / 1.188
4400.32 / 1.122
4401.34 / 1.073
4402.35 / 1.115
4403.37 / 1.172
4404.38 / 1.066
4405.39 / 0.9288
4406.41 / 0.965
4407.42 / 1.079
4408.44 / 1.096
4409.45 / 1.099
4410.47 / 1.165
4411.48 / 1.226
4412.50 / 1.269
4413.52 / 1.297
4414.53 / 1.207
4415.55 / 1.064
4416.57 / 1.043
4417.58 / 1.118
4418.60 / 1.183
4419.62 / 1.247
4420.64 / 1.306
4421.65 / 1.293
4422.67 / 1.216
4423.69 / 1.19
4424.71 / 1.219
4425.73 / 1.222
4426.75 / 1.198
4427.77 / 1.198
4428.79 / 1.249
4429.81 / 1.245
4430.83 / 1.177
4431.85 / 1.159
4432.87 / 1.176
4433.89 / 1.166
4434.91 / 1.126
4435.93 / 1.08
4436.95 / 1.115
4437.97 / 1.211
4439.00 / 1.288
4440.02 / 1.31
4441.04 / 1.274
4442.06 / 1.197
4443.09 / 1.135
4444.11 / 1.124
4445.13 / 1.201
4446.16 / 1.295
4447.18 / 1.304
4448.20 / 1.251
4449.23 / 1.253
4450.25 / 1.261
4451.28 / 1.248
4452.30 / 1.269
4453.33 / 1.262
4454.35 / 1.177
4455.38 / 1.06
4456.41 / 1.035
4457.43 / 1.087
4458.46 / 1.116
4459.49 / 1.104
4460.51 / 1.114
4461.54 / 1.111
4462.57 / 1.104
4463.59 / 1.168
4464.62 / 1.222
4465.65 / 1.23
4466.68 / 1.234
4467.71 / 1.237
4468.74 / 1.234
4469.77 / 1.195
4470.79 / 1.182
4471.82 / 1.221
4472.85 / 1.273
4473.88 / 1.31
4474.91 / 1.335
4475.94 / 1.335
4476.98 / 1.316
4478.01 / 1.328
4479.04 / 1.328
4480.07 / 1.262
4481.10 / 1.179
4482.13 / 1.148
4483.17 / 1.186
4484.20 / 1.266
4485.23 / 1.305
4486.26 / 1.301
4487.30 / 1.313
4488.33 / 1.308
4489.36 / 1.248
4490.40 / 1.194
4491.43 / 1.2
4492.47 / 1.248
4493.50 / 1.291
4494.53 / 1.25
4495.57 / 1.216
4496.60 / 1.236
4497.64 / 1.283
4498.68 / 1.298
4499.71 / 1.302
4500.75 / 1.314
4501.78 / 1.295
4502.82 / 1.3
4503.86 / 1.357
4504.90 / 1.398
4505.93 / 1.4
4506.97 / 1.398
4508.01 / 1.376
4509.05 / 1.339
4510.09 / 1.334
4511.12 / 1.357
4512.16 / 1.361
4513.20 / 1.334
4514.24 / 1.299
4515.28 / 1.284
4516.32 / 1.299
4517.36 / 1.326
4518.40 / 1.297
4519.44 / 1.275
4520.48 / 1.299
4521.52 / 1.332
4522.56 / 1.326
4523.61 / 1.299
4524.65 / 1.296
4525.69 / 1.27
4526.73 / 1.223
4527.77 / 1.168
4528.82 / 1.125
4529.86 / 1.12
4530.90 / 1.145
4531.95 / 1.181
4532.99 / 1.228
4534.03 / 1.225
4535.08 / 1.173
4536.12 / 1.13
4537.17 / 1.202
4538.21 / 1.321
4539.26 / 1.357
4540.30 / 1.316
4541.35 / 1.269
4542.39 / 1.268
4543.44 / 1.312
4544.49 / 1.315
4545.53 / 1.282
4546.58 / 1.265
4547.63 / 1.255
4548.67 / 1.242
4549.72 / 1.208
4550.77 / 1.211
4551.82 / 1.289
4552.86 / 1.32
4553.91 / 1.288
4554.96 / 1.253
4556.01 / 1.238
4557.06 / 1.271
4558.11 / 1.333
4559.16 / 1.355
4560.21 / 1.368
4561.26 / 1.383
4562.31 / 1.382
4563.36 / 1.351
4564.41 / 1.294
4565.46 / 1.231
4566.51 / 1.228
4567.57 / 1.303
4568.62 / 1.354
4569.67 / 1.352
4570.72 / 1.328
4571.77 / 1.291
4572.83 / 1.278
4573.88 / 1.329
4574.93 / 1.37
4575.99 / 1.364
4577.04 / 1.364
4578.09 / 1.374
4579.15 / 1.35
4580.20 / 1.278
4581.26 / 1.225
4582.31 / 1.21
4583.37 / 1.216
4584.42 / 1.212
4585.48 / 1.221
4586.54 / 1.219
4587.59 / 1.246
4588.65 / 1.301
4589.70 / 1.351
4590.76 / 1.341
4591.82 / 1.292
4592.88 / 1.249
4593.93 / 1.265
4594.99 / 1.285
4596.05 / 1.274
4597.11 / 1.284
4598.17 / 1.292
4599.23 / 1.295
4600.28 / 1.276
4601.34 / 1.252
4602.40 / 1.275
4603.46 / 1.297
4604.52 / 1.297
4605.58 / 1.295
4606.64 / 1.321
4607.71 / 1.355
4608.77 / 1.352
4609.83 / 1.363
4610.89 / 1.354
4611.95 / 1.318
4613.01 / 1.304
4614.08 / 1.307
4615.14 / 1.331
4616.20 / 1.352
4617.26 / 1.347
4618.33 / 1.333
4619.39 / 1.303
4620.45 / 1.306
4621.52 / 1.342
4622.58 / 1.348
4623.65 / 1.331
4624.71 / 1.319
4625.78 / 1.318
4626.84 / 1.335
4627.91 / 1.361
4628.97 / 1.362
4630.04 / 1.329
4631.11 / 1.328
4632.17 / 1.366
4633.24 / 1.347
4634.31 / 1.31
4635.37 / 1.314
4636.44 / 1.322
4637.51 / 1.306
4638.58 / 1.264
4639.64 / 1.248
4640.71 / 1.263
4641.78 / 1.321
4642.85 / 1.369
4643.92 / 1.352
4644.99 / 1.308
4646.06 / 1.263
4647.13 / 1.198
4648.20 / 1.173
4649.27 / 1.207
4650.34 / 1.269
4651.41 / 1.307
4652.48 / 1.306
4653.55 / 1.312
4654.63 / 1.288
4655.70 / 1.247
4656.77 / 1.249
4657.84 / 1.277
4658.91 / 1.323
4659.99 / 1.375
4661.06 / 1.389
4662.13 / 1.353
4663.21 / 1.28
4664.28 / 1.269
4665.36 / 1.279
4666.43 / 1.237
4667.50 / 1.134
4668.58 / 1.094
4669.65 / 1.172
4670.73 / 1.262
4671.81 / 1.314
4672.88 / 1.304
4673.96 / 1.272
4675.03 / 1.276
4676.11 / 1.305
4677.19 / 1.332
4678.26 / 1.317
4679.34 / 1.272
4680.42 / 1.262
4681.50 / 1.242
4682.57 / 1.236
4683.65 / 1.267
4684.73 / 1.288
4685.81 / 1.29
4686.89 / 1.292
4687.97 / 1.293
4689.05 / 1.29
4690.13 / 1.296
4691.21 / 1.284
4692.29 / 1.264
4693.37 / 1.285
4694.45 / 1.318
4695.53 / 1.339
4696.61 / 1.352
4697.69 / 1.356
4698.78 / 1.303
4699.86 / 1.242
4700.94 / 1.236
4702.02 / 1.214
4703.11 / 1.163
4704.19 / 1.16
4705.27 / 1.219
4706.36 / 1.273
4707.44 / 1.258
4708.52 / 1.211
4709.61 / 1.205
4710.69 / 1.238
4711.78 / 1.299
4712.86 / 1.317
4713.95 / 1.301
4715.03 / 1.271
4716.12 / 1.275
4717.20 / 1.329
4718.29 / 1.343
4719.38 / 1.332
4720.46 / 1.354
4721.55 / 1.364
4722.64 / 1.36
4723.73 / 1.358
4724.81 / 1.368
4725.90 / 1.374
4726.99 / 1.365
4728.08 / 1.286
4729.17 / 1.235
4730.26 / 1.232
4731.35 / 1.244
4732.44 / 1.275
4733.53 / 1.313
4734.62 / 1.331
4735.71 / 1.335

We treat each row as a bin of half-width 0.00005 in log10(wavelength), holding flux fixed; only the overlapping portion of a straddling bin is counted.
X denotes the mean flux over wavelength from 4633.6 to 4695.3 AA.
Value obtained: 1.28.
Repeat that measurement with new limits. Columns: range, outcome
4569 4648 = 1.31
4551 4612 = 1.3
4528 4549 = 1.24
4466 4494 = 1.26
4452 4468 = 1.16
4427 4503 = 1.22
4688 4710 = 1.26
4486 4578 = 1.29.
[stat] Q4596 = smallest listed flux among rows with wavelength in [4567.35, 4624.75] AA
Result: 1.21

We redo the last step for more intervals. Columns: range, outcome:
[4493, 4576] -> 1.12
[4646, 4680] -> 1.094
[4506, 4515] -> 1.299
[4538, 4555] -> 1.208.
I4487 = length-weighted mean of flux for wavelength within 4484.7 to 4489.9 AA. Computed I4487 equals 1.29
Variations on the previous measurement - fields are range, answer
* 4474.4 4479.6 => 1.33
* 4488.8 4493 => 1.22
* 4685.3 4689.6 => 1.29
